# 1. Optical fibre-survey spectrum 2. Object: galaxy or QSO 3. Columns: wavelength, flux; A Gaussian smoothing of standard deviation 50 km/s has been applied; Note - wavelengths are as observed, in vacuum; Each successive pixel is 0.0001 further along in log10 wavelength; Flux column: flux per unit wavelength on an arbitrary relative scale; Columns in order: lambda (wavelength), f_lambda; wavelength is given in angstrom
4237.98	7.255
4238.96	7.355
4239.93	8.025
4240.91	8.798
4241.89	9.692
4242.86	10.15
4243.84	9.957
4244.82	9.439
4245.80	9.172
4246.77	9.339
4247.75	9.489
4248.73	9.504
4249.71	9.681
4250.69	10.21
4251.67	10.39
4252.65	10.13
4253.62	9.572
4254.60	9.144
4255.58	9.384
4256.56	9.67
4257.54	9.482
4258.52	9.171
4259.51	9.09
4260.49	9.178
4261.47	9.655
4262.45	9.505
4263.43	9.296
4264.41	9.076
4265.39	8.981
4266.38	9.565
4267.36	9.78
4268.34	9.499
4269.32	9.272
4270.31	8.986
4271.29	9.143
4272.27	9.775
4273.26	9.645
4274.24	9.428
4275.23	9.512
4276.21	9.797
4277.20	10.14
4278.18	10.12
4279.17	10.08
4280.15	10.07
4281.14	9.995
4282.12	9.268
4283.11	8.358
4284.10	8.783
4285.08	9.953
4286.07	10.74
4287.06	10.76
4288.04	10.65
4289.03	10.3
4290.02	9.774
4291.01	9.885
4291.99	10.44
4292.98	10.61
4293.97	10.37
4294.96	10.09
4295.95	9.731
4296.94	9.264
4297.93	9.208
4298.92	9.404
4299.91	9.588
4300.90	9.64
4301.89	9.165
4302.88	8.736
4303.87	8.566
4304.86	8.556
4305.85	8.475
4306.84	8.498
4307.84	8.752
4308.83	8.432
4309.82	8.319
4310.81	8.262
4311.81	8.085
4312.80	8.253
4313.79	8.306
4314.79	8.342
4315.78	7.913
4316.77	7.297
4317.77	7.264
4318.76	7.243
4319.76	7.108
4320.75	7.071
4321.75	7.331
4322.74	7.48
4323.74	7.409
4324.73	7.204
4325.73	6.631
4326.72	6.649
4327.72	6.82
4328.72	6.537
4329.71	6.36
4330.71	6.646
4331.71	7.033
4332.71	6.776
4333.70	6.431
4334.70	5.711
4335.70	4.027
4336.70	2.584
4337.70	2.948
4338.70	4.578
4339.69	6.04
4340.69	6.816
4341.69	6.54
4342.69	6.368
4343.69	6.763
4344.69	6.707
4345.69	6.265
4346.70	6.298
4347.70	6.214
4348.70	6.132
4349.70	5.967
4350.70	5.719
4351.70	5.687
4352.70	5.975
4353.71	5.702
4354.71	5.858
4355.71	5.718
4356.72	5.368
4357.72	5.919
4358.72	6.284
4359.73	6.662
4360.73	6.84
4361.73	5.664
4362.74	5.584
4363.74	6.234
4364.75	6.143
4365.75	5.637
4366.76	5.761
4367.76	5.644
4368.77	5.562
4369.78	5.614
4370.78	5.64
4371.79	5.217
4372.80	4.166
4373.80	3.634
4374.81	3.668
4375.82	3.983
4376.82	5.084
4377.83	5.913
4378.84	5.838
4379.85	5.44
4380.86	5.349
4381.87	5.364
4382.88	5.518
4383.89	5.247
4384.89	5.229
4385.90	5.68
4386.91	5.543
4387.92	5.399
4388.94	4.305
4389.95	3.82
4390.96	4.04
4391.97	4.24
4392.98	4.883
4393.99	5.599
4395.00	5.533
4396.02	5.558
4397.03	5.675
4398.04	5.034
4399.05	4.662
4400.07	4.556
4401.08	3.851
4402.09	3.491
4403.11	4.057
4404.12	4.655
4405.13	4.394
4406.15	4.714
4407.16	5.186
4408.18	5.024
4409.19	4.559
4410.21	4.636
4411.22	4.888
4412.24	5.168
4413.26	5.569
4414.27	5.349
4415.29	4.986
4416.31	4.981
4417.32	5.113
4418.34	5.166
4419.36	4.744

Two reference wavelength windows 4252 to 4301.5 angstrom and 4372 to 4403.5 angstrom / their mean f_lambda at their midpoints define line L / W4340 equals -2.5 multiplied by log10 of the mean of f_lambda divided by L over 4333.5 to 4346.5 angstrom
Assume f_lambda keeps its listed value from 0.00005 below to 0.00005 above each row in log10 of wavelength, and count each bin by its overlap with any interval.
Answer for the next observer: 0.24 mag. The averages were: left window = 9.66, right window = 4.86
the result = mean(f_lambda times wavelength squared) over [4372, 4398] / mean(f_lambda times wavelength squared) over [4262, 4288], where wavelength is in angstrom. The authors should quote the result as 0.5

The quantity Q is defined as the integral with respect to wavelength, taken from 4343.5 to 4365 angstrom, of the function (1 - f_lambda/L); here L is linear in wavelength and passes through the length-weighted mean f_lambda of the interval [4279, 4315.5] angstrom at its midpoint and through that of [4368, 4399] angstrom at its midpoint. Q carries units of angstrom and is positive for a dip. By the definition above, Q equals 1.4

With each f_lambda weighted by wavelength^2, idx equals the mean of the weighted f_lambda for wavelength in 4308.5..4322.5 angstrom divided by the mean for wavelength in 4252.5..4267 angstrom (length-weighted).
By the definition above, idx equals 0.85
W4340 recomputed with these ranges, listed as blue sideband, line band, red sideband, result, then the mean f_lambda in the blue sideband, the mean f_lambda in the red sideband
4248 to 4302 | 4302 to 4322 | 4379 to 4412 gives 0.02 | 9.67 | 4.89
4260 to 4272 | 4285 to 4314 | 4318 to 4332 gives -0.17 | 9.34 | 6.97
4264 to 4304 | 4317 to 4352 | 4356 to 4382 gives 0.15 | 9.67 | 5.47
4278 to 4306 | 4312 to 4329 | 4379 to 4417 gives 0.14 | 9.68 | 4.93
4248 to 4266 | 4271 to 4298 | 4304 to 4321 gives -0.13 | 9.5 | 8.04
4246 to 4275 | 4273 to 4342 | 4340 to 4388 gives -0.05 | 9.48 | 5.7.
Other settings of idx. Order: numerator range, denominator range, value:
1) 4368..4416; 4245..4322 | 0.56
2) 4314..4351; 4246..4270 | 0.70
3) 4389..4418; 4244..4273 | 0.54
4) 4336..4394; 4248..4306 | 0.59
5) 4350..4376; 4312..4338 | 0.84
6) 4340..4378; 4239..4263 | 0.64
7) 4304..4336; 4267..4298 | 0.77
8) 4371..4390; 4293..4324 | 0.61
